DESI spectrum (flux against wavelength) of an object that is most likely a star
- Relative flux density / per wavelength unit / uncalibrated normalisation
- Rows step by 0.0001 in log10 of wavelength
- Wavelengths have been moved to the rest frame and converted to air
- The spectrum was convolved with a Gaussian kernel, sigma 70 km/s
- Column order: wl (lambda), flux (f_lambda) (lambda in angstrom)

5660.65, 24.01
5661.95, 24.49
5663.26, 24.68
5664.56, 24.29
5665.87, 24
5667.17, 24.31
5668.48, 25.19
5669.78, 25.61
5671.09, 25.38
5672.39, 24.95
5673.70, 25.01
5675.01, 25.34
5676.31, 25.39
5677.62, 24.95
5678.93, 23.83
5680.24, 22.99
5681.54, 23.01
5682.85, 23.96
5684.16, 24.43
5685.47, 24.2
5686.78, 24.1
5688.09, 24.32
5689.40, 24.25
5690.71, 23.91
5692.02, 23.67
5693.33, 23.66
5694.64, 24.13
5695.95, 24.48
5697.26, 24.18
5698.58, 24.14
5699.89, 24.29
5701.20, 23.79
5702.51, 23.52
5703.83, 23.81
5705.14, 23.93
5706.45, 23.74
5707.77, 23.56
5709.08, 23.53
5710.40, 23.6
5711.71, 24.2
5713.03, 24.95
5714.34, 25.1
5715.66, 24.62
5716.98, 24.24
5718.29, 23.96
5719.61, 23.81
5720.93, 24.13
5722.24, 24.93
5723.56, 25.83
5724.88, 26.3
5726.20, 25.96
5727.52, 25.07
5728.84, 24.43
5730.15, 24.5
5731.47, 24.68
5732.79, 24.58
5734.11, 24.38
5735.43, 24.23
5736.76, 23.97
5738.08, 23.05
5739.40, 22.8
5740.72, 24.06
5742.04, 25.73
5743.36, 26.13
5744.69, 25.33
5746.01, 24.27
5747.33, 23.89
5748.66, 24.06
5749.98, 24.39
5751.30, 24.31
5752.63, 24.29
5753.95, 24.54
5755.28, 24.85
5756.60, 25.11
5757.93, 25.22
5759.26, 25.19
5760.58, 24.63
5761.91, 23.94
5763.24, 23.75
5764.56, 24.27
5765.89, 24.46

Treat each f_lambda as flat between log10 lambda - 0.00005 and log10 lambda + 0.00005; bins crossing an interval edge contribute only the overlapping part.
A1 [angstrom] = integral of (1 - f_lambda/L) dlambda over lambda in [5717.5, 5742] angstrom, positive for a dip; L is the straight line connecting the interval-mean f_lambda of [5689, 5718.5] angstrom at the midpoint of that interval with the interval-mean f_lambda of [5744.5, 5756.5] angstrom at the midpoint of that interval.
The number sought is -0.2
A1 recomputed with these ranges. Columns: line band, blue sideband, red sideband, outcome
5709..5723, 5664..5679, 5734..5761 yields 0.19 angstrom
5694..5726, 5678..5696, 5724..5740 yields -0.10 angstrom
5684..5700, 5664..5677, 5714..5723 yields 0.37 angstrom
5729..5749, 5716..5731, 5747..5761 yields 0.27 angstrom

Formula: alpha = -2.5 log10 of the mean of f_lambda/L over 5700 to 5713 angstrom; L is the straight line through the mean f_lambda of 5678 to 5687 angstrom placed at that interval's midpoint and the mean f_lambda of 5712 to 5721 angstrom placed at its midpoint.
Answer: 0.02 mag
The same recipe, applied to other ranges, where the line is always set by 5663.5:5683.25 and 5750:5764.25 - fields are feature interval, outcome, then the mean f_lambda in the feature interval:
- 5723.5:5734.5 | -0.02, 25.1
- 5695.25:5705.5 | 0.02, 24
